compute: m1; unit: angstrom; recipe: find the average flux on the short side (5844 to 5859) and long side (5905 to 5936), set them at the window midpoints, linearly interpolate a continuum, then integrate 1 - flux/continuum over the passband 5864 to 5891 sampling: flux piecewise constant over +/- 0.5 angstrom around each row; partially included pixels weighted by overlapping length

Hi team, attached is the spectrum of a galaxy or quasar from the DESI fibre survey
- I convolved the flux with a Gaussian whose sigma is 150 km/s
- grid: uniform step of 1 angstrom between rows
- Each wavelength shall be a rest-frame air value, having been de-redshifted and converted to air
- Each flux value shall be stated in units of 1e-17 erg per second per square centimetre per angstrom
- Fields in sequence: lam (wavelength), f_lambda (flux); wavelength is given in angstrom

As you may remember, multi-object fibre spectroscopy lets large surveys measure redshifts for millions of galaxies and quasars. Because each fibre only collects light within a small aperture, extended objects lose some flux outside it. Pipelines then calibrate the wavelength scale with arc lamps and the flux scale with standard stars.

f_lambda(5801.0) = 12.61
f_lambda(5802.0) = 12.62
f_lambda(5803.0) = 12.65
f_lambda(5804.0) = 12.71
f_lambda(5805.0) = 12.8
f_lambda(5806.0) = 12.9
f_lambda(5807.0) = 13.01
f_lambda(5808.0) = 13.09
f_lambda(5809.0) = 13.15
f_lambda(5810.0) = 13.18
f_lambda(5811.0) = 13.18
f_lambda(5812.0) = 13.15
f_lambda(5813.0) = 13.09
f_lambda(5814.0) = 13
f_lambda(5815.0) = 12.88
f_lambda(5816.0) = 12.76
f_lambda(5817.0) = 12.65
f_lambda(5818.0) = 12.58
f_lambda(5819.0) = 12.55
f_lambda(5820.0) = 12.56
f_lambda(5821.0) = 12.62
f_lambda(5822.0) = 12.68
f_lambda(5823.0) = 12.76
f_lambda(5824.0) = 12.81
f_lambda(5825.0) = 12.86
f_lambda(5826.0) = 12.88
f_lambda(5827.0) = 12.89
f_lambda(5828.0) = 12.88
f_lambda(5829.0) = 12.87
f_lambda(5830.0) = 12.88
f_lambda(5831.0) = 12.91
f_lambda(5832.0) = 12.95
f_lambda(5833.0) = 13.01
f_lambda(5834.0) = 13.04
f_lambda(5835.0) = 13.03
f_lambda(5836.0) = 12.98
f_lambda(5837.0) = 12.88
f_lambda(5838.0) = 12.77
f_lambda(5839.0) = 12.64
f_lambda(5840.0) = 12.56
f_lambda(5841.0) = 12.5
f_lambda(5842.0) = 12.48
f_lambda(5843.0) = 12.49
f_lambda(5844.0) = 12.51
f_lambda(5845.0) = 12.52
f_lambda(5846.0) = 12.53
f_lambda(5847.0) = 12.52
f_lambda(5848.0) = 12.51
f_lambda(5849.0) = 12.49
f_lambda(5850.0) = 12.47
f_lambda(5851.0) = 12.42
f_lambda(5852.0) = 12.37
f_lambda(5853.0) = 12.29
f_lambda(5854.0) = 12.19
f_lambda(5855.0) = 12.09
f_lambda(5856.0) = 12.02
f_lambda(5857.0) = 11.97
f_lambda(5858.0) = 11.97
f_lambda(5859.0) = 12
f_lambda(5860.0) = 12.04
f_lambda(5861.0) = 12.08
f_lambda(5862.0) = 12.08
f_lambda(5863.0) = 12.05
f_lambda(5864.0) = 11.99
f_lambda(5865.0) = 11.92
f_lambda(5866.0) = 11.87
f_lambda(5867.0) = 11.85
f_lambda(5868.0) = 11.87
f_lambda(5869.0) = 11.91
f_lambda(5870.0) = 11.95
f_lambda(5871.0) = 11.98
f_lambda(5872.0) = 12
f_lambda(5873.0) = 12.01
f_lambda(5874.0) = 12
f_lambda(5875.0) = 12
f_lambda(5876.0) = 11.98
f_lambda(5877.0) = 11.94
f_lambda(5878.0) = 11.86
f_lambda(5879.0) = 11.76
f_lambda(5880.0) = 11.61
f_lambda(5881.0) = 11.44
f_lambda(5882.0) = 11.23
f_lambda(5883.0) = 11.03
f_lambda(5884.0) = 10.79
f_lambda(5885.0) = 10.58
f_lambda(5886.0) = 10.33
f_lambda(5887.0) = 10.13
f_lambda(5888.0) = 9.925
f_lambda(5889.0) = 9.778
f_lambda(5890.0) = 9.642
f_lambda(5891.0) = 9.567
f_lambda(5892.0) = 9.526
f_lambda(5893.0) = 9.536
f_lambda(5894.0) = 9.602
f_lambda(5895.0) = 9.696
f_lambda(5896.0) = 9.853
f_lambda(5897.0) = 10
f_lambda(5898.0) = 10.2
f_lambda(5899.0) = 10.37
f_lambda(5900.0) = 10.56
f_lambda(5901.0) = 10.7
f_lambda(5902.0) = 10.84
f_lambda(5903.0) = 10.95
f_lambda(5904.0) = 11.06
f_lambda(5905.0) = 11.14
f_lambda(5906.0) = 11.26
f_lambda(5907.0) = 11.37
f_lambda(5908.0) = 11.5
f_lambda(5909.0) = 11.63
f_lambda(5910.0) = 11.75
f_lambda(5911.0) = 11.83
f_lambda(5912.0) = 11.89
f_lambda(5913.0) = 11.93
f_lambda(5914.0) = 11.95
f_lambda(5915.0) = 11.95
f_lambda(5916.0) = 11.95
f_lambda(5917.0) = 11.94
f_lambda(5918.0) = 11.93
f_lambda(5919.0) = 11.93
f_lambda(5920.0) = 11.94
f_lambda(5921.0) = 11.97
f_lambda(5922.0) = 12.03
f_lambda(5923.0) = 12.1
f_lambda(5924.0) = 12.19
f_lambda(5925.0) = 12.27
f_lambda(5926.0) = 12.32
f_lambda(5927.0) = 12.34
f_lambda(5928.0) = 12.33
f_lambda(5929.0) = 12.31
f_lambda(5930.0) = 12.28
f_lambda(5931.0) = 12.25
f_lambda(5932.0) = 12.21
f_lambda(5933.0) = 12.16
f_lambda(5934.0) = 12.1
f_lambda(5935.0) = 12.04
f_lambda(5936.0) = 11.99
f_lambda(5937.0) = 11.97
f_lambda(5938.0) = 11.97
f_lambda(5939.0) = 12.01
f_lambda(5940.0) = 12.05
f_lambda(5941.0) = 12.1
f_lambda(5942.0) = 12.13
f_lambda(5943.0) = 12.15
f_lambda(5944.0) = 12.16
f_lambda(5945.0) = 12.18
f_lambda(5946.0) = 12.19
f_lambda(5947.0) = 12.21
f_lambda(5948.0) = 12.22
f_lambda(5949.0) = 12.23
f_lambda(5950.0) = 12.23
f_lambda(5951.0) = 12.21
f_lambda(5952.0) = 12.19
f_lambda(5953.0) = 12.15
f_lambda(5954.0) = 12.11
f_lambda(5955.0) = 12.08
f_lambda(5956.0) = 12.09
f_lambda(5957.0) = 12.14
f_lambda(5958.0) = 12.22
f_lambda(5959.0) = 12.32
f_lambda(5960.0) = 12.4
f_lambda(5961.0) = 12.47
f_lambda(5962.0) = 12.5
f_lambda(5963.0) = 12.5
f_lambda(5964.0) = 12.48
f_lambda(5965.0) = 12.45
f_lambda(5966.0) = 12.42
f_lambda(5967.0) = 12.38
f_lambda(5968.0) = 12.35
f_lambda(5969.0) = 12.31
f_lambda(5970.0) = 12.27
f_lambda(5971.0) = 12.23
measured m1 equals 1.9 angstrom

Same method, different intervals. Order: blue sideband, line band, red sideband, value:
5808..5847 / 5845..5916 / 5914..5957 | 6.0 angstrom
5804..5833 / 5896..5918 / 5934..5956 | 1.9 angstrom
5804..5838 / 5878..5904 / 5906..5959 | 4.1 angstrom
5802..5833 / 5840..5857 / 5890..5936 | 0.0 angstrom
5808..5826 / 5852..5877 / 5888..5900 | -2.3 angstrom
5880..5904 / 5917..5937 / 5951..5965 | -1.4 angstrom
